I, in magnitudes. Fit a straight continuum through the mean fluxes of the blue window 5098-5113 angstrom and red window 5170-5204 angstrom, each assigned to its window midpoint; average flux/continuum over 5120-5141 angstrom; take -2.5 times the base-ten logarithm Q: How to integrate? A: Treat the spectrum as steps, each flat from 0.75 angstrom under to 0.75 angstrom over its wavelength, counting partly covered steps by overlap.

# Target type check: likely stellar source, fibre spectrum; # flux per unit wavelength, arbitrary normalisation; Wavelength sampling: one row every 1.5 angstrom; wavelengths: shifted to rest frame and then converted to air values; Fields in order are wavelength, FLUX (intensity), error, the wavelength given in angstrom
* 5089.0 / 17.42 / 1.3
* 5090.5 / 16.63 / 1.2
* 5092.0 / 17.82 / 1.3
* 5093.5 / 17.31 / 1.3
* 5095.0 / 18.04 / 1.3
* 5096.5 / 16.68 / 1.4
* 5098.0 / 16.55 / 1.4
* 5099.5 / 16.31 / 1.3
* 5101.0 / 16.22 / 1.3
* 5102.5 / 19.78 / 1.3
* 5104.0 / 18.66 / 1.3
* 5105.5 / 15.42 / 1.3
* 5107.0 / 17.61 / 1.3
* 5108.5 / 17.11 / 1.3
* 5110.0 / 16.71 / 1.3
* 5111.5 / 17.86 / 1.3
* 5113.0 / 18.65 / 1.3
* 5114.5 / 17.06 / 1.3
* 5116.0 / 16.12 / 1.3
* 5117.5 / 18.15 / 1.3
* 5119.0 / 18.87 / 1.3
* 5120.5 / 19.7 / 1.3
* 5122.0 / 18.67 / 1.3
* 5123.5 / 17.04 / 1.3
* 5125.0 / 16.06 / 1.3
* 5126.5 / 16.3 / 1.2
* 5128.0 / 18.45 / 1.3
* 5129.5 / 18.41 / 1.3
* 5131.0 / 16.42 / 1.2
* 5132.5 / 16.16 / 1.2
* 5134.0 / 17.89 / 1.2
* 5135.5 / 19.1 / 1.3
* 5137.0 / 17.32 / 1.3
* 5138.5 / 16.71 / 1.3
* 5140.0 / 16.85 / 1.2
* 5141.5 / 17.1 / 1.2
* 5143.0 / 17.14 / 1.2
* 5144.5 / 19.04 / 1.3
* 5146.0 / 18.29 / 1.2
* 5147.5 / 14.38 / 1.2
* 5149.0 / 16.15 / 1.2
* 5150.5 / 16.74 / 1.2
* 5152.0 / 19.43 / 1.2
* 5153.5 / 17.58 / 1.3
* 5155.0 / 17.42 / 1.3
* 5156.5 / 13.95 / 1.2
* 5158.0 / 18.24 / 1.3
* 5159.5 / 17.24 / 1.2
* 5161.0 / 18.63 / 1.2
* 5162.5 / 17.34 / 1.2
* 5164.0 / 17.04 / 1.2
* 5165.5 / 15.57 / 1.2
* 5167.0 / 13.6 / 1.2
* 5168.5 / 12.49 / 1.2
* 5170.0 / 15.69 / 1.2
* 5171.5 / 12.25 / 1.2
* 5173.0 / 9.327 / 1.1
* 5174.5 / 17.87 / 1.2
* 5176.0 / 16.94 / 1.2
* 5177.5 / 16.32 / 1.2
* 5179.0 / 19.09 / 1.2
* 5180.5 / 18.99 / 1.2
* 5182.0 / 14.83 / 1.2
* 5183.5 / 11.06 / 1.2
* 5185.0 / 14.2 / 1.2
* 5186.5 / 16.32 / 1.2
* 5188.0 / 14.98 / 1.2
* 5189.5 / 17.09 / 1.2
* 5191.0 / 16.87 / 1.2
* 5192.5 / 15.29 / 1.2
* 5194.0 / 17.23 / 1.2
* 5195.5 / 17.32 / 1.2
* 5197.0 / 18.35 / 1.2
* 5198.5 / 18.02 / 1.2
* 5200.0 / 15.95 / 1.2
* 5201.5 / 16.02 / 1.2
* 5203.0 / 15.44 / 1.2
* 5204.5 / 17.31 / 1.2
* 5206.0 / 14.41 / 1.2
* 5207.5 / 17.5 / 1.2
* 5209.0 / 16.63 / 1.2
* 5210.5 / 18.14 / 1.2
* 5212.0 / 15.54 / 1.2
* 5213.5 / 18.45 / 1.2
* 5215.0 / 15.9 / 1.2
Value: -0.04 mag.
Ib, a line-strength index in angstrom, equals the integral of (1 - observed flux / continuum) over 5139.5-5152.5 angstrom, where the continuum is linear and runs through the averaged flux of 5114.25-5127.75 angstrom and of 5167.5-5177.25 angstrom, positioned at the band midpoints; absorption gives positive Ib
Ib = -1.0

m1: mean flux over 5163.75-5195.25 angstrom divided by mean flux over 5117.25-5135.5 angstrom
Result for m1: 0.9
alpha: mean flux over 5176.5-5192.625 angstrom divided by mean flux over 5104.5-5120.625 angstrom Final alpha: 0.9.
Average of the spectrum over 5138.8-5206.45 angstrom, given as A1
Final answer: 16.3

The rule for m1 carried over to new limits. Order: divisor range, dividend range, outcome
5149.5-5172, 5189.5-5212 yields 1.03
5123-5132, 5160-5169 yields 0.93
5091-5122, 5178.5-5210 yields 0.93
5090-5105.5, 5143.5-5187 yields 0.93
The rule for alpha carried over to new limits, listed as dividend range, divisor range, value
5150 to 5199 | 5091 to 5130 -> 0.92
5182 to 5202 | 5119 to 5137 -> 0.90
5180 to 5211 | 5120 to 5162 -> 0.94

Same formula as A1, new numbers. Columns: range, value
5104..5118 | 17.2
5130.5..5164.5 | 17.2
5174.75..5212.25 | 16.4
